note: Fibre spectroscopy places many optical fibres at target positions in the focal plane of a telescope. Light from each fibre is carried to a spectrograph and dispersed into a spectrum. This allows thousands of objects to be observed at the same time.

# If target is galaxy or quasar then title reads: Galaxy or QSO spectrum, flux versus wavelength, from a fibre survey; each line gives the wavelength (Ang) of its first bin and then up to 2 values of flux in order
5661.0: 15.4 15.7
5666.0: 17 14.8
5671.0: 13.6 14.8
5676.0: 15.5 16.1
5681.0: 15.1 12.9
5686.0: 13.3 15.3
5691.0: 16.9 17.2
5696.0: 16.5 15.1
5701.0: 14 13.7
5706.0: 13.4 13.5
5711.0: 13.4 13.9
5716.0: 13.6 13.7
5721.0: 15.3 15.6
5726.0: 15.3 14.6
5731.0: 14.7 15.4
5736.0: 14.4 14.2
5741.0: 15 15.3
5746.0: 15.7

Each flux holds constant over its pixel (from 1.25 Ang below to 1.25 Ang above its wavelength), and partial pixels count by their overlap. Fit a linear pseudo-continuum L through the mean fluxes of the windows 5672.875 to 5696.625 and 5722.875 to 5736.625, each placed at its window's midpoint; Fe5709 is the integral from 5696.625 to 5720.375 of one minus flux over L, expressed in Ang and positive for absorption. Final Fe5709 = 1.9 Ang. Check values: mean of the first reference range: 15.3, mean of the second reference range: 15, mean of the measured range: 13.9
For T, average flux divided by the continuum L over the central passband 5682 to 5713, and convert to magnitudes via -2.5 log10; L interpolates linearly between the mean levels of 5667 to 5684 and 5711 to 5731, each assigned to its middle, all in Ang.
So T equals 0.01 mag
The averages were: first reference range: 14.8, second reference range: 14.5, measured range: 14.6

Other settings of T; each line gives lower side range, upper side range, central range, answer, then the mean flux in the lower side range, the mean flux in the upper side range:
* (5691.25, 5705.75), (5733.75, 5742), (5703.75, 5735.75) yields 0.04 mag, 15.3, 14.6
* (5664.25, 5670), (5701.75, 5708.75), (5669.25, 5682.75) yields 0.02 mag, 15.8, 13.6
